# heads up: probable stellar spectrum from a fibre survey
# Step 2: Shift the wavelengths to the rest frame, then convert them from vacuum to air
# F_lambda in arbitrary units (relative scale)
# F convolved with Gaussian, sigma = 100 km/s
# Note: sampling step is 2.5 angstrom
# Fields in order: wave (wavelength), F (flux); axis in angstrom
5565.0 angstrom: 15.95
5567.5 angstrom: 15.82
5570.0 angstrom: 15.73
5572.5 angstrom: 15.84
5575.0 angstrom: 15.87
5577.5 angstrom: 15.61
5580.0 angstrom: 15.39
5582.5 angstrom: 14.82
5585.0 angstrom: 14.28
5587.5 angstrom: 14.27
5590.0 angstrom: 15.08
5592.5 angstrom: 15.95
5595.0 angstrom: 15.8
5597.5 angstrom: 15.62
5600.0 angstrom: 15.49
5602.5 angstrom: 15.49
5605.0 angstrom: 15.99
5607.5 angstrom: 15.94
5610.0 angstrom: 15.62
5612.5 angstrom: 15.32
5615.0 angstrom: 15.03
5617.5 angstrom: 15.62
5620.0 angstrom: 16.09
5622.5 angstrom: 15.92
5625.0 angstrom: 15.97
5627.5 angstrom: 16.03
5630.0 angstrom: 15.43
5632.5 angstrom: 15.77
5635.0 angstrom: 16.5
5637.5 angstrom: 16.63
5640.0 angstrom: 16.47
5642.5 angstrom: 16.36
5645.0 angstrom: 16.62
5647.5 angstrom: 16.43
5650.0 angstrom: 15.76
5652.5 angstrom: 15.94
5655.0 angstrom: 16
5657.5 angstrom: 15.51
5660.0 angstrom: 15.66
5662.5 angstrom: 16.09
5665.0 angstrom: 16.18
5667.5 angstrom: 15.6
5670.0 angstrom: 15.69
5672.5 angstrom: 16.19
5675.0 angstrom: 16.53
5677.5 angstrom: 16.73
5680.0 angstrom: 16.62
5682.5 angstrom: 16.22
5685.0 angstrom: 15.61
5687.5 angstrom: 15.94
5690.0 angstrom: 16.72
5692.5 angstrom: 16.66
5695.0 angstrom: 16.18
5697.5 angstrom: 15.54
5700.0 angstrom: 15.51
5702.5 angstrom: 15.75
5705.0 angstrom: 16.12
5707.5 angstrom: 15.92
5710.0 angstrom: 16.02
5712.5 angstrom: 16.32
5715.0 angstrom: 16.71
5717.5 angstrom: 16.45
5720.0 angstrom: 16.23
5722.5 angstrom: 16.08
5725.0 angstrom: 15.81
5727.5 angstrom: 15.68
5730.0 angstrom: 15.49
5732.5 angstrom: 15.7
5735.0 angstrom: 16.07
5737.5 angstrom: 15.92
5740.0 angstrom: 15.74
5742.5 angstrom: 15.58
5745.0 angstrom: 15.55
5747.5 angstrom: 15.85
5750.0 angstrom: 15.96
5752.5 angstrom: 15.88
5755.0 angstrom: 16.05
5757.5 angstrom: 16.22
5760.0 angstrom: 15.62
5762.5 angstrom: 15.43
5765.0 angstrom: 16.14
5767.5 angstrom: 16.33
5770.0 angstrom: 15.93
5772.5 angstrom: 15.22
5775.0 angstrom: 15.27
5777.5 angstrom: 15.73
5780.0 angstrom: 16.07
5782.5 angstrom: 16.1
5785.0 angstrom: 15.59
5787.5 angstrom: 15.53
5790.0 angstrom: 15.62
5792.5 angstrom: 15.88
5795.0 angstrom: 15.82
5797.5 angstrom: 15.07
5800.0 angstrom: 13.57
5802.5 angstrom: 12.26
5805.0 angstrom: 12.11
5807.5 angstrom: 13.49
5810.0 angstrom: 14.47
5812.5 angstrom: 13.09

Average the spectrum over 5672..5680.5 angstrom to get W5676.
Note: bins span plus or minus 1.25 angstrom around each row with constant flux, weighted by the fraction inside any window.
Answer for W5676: 16.5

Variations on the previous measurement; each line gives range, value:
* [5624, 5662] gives 16.1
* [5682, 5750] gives 16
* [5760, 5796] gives 15.8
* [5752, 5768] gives 15.9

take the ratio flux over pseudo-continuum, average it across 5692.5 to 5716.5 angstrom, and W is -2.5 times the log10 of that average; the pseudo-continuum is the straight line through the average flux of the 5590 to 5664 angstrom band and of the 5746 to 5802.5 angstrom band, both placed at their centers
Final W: -0.02 mag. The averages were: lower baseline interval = 15.9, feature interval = 16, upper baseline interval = 15.6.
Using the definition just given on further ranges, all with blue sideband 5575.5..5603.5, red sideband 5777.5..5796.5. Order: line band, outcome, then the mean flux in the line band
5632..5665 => -0.05 mag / 16.1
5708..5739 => -0.03 mag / 16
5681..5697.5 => -0.04 mag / 16.2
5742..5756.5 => -0.01 mag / 15.8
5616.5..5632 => -0.03 mag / 15.8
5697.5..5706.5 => -0.01 mag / 15.8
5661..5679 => -0.05 mag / 16.1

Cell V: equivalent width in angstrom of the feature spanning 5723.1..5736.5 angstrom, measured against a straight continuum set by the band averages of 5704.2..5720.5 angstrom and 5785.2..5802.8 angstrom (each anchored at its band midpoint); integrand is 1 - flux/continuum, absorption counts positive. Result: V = 0.2 angstrom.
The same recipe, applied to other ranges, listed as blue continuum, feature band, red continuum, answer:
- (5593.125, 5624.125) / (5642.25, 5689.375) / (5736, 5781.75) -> -1.1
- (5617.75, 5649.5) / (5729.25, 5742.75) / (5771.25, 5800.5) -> 0.0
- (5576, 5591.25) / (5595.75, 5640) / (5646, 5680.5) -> -1.1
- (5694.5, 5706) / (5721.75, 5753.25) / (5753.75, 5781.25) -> 0.0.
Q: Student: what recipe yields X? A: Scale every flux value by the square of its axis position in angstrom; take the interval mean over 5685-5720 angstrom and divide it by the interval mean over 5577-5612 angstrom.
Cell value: 1.09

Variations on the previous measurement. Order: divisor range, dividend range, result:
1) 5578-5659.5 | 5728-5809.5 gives 1.03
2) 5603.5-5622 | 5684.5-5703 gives 1.05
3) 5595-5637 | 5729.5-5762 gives 1.05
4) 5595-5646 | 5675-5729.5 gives 1.05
